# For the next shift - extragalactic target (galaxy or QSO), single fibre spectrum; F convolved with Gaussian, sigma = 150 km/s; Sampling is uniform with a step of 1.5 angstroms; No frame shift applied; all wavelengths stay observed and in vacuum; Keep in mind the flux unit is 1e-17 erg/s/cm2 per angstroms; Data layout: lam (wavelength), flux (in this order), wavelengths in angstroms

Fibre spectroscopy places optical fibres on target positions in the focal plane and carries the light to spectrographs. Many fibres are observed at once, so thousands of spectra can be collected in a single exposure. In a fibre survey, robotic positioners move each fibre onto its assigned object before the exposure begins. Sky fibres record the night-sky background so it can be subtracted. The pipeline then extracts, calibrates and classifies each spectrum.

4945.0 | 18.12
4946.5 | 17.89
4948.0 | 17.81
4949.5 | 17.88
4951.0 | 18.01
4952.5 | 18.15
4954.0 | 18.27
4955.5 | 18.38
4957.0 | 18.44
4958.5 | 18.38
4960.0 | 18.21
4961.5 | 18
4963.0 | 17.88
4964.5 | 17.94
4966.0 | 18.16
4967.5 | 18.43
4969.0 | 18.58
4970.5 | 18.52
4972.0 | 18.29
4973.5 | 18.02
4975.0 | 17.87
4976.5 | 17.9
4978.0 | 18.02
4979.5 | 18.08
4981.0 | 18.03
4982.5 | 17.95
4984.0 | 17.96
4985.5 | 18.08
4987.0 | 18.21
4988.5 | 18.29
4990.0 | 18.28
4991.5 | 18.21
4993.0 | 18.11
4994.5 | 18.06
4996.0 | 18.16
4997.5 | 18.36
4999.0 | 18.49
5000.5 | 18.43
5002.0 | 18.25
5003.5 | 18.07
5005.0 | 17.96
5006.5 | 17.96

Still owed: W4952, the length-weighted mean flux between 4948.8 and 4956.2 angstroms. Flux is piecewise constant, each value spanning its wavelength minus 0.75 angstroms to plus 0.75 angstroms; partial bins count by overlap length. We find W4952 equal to 18.1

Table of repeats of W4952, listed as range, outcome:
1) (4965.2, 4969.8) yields 18.4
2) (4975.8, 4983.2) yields 18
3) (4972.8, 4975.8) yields 17.9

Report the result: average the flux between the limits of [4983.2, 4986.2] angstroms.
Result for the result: 18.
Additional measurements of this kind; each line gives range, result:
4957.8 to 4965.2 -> 18.1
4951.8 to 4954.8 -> 18.2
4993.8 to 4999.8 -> 18.3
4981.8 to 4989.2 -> 18.1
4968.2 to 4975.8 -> 18.3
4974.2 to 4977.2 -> 17.9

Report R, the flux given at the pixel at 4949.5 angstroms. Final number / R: 17.88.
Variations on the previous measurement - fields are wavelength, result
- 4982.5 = 17.95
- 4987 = 18.21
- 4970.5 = 18.52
